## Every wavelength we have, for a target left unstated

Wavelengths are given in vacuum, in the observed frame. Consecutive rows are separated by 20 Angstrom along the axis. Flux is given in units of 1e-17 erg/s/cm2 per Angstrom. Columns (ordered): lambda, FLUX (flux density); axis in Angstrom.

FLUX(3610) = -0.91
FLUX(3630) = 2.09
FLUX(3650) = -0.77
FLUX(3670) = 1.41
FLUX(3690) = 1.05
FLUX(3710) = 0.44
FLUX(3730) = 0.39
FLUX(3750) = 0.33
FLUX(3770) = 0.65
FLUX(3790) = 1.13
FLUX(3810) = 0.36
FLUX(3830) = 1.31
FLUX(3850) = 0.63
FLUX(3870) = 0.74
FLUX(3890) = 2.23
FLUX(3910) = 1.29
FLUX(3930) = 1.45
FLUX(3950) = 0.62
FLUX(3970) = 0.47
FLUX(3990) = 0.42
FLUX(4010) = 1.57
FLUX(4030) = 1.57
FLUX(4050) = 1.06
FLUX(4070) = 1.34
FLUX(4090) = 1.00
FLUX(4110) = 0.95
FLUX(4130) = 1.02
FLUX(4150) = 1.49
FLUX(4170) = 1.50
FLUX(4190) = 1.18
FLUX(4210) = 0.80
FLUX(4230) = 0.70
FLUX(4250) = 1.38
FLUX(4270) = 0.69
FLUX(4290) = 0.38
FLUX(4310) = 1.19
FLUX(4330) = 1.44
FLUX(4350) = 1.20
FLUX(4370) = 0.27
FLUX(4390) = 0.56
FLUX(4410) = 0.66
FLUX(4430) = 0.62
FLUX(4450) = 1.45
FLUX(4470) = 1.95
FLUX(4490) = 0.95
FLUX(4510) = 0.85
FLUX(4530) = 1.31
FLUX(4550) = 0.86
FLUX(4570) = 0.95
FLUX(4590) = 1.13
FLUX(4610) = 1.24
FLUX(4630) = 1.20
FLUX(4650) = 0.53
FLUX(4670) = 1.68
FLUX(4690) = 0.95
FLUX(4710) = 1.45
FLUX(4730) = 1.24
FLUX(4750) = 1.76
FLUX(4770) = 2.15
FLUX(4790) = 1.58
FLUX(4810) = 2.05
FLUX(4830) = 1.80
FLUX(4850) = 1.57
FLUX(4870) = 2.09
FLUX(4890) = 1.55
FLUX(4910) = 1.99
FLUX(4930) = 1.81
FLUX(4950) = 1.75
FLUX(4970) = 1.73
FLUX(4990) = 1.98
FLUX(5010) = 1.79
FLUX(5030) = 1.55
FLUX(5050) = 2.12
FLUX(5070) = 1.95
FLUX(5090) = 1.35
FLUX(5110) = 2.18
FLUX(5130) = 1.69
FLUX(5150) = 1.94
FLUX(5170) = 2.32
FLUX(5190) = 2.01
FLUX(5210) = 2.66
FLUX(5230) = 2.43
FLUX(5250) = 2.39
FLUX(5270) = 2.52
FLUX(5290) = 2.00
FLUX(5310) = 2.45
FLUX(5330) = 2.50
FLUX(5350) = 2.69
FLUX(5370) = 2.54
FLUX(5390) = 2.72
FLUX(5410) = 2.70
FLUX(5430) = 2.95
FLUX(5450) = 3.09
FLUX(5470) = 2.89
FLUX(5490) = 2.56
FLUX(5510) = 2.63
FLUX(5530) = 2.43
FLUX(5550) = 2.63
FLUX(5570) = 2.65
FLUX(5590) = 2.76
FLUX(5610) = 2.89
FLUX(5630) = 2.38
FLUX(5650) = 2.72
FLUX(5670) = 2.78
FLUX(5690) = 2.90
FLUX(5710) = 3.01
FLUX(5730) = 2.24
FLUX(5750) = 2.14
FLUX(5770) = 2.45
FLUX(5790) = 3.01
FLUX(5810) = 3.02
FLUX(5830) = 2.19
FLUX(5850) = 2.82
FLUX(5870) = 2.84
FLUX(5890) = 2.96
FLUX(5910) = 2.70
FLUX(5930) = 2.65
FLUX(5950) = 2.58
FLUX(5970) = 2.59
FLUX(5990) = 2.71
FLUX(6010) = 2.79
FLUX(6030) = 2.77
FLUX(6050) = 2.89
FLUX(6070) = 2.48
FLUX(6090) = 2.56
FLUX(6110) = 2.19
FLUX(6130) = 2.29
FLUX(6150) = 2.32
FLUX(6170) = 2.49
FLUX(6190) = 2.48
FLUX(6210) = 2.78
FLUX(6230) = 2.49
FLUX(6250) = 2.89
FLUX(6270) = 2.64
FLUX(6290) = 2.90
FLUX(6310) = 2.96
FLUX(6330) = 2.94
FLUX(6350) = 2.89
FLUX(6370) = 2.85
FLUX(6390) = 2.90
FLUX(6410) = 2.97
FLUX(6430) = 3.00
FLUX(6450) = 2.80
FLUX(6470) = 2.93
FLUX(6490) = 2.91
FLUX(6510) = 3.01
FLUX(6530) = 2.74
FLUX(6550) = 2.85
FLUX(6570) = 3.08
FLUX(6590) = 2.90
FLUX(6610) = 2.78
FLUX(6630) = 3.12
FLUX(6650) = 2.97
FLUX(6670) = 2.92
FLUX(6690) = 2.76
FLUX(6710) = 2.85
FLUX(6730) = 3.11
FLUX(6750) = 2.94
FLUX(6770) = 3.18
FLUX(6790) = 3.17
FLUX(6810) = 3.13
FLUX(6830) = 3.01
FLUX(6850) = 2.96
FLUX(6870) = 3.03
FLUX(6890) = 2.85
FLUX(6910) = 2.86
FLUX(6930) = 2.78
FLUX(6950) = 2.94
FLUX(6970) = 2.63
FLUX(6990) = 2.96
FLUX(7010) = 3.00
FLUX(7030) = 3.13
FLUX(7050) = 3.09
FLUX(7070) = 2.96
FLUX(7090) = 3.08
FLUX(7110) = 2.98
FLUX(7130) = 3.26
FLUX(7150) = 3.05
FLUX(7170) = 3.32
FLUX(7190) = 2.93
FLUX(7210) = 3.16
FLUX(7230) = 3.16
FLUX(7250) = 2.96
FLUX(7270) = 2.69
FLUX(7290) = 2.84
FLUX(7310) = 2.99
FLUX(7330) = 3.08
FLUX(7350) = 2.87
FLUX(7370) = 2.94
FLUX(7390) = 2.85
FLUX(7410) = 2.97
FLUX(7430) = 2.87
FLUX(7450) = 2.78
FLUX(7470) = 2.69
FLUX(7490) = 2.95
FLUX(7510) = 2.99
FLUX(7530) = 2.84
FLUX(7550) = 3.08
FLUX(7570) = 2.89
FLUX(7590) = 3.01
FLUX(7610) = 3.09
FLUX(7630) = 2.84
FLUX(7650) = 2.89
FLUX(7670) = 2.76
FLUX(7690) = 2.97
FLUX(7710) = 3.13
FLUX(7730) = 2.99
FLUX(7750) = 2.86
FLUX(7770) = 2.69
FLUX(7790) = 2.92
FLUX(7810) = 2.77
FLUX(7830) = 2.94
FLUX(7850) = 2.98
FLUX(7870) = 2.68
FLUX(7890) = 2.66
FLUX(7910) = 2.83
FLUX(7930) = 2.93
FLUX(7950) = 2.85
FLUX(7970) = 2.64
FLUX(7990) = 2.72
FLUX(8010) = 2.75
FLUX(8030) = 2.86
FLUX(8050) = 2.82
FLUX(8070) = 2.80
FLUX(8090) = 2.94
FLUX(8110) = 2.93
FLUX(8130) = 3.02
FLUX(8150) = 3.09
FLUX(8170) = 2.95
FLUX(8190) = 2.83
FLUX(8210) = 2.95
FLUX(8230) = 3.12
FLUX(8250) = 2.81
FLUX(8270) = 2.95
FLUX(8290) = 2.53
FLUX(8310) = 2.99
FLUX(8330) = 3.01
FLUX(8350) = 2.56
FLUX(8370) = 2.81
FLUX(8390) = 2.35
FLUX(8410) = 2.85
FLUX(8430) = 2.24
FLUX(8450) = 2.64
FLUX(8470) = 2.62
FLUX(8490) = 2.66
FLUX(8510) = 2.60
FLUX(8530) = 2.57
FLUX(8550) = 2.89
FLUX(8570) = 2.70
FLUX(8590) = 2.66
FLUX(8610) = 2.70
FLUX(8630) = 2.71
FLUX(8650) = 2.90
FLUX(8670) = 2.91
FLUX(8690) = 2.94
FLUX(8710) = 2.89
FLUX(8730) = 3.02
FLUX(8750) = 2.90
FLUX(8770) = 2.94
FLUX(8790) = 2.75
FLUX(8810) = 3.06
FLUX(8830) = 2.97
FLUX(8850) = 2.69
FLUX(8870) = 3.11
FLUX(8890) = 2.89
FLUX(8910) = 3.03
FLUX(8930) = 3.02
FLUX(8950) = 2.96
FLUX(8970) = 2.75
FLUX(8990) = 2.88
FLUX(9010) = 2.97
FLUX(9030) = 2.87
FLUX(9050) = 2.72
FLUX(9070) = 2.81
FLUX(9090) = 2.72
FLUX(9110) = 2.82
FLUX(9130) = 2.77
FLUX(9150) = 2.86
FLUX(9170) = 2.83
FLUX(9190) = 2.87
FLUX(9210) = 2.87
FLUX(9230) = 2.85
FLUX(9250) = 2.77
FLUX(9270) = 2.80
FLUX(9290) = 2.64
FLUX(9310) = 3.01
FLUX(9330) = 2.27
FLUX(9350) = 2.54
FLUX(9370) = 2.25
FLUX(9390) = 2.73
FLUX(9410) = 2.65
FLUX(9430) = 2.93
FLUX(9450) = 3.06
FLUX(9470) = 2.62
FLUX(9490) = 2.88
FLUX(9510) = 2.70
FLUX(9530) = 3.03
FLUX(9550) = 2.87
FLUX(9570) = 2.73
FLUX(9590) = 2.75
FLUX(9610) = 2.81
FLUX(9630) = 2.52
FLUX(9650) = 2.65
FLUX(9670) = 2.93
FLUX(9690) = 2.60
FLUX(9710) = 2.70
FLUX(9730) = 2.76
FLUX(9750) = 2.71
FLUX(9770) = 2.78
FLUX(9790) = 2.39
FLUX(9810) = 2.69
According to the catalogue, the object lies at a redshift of 0.18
